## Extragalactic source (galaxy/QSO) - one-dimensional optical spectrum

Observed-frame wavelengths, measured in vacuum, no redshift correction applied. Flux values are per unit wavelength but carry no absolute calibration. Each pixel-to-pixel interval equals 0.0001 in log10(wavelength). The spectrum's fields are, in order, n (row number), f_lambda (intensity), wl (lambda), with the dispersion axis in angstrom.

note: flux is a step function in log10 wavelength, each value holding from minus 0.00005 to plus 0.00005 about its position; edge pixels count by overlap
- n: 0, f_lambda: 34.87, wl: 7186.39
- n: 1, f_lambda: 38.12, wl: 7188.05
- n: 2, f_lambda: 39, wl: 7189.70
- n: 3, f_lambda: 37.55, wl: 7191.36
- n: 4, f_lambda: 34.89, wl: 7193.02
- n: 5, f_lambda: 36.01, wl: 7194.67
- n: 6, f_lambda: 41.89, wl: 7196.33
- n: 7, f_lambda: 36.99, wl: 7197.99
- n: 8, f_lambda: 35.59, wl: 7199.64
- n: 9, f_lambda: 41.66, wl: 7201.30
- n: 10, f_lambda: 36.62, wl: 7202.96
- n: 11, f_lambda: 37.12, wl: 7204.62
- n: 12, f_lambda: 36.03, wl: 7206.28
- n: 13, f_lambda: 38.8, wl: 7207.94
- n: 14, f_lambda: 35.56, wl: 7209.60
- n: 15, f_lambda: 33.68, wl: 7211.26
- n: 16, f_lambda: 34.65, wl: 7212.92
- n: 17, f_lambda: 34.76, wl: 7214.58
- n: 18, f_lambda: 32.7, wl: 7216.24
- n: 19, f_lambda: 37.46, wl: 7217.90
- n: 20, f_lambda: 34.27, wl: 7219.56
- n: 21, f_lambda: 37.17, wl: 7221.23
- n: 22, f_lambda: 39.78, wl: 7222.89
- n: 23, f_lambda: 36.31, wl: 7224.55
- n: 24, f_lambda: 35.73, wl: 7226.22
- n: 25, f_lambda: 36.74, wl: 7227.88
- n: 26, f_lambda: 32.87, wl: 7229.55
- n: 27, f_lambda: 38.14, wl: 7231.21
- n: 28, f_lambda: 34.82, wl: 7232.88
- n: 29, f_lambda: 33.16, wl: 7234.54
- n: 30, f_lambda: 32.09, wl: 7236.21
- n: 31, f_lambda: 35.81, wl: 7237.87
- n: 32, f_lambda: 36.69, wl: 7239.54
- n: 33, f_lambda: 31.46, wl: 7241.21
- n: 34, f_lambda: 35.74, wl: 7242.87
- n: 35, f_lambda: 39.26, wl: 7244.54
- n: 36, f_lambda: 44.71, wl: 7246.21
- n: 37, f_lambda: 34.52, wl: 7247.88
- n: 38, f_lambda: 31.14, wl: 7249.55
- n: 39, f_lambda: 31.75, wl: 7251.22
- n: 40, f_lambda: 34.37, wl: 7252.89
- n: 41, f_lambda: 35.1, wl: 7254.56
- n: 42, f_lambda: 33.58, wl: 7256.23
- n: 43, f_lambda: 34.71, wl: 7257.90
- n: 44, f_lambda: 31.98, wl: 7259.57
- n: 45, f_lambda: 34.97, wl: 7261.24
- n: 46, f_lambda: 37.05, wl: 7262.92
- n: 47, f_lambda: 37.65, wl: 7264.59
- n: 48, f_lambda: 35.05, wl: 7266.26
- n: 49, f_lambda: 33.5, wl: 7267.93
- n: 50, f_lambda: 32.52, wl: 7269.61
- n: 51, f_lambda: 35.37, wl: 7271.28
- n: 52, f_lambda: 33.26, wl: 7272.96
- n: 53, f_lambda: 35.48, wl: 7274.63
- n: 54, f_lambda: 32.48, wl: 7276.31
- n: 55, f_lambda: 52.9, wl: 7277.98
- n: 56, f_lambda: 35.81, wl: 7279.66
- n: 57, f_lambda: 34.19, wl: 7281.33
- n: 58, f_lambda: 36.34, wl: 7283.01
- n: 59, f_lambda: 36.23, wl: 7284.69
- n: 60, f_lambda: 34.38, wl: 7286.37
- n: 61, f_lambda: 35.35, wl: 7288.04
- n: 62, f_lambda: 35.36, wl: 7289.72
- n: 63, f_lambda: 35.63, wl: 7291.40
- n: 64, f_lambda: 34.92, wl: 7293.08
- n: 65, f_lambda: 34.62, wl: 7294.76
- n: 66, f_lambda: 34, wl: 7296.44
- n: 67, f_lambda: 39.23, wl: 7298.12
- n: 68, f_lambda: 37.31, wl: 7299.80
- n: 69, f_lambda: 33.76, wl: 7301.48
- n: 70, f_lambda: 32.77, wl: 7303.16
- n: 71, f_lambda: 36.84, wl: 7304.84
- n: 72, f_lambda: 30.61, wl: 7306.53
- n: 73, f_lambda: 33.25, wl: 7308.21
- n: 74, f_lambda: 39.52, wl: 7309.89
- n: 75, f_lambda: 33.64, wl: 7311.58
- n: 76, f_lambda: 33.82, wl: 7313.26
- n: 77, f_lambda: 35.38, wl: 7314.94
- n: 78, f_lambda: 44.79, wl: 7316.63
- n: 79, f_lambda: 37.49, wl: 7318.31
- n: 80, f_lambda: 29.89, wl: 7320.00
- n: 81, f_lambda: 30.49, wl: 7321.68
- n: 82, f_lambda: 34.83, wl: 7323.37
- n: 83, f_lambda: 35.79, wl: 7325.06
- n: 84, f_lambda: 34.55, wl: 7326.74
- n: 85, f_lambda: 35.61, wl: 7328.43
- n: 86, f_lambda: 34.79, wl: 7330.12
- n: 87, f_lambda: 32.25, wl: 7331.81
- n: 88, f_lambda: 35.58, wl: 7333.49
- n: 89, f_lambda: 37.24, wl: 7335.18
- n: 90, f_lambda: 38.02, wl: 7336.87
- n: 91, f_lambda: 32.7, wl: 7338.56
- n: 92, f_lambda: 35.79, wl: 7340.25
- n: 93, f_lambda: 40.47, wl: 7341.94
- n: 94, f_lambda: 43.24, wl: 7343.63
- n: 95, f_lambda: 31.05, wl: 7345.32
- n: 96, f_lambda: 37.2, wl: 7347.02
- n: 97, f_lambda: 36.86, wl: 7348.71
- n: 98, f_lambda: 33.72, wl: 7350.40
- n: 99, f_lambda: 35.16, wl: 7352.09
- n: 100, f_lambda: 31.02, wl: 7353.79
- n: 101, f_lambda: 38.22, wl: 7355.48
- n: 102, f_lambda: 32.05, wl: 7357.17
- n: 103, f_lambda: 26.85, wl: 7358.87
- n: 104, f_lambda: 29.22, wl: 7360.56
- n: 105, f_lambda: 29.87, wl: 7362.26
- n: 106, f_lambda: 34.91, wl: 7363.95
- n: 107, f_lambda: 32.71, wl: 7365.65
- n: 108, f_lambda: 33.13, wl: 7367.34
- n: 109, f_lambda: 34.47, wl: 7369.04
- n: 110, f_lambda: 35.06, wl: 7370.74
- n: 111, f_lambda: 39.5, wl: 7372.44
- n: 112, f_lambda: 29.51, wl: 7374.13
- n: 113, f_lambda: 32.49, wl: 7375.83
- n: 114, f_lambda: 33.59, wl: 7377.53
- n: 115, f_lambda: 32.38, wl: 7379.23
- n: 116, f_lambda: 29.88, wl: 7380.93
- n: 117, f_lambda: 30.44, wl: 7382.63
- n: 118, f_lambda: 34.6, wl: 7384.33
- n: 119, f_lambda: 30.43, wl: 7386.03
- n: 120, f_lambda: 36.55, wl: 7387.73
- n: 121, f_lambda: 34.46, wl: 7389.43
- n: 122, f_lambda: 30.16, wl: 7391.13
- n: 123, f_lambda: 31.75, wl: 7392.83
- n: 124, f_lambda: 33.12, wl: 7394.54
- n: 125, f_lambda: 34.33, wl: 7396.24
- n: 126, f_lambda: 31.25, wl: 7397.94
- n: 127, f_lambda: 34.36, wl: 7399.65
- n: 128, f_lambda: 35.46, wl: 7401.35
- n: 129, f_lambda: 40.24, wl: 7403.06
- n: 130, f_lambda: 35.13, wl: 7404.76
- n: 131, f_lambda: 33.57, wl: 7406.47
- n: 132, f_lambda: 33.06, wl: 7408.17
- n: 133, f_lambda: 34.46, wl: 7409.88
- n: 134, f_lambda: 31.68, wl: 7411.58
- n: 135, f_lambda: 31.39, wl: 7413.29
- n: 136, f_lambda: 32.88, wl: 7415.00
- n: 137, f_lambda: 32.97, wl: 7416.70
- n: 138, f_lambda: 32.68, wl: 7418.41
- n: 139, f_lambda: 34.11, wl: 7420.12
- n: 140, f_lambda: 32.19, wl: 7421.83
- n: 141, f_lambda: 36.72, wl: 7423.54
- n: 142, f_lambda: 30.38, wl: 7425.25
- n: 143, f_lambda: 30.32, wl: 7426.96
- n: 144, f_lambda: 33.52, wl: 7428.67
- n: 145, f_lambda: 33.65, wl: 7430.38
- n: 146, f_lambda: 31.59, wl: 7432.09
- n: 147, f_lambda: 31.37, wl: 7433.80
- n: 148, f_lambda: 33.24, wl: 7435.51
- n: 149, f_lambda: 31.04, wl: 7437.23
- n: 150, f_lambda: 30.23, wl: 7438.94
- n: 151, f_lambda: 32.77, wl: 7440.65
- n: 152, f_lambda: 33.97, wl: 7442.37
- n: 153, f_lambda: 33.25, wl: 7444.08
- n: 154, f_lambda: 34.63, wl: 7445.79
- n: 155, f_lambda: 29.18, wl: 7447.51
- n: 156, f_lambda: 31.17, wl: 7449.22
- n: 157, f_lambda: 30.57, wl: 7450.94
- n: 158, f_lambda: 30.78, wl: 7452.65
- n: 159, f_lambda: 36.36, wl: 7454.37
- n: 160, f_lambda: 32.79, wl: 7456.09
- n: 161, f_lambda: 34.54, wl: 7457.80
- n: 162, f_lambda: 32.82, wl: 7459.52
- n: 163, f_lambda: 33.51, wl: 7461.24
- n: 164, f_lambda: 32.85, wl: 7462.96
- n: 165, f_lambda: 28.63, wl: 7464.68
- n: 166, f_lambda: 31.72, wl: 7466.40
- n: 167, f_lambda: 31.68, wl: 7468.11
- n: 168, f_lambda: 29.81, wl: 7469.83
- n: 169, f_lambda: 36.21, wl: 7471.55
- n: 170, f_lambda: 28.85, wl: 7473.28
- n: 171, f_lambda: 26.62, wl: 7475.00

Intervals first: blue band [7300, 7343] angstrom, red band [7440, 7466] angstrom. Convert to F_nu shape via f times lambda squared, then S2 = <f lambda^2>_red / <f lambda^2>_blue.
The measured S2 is 1.0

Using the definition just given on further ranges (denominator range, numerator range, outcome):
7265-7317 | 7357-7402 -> 0.94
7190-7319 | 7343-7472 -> 0.96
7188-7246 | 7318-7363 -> 0.98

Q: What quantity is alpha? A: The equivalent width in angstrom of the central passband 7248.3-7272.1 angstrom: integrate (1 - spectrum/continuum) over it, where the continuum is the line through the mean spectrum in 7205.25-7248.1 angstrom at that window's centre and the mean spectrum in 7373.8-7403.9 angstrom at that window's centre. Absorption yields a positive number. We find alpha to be 0.76 angstrom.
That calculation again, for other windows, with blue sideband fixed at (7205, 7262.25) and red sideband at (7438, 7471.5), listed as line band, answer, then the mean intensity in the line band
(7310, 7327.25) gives -0.6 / 35.3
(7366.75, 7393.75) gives 0.2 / 33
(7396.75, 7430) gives -0.7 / 33.5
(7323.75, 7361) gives -1.2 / 34.9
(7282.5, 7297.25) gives -0.3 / 35.2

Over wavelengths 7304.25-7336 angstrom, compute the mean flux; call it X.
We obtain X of 35.1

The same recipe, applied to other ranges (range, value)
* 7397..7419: 33.8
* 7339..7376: 34.2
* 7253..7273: 34.6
